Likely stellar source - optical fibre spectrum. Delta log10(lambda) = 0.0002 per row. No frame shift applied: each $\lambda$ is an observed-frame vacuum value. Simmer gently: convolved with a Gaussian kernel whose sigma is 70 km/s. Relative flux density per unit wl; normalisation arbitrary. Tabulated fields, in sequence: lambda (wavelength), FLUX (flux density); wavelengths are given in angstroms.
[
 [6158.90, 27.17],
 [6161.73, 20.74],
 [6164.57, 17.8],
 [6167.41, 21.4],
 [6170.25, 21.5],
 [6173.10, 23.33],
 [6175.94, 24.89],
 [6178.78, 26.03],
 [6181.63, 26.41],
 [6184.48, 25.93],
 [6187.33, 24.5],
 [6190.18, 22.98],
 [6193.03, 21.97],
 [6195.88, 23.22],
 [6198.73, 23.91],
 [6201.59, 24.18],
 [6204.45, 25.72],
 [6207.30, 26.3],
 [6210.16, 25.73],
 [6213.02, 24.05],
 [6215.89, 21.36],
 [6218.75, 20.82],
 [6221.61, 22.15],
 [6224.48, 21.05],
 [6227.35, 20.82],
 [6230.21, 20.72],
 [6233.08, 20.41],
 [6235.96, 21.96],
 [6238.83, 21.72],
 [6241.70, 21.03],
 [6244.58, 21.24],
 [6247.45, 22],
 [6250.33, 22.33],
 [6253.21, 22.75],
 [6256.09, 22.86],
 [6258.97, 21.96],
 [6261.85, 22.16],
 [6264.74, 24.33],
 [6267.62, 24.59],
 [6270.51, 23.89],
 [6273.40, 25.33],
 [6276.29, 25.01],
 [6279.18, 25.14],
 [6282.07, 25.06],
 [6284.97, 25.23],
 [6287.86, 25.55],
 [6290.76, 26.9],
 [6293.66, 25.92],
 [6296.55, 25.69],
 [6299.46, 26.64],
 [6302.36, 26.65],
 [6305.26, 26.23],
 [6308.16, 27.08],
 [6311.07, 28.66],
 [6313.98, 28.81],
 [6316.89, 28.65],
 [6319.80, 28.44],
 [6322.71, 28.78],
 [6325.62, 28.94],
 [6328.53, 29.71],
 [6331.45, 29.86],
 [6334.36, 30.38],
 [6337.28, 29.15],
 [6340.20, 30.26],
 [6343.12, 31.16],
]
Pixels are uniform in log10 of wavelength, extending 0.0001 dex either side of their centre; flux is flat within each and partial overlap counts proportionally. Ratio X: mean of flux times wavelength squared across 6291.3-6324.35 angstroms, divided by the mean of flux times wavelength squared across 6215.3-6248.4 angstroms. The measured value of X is 1.3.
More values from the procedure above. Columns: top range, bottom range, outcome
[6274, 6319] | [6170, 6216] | 1.12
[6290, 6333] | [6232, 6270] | 1.27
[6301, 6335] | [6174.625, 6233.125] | 1.25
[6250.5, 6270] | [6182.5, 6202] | 0.99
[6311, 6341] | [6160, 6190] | 1.32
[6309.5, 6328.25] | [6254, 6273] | 1.25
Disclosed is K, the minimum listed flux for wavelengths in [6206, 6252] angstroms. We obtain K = 20.41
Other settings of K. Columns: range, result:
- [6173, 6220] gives 20.82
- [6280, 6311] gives 25.06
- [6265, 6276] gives 23.89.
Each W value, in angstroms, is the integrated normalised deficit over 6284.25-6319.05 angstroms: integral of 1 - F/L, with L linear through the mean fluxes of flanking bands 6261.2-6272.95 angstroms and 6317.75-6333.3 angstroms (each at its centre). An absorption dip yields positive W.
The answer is 0.2 angstroms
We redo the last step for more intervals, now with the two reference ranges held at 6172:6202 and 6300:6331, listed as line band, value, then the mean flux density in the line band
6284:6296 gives 0.7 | 25.9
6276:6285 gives 0.7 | 25.1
